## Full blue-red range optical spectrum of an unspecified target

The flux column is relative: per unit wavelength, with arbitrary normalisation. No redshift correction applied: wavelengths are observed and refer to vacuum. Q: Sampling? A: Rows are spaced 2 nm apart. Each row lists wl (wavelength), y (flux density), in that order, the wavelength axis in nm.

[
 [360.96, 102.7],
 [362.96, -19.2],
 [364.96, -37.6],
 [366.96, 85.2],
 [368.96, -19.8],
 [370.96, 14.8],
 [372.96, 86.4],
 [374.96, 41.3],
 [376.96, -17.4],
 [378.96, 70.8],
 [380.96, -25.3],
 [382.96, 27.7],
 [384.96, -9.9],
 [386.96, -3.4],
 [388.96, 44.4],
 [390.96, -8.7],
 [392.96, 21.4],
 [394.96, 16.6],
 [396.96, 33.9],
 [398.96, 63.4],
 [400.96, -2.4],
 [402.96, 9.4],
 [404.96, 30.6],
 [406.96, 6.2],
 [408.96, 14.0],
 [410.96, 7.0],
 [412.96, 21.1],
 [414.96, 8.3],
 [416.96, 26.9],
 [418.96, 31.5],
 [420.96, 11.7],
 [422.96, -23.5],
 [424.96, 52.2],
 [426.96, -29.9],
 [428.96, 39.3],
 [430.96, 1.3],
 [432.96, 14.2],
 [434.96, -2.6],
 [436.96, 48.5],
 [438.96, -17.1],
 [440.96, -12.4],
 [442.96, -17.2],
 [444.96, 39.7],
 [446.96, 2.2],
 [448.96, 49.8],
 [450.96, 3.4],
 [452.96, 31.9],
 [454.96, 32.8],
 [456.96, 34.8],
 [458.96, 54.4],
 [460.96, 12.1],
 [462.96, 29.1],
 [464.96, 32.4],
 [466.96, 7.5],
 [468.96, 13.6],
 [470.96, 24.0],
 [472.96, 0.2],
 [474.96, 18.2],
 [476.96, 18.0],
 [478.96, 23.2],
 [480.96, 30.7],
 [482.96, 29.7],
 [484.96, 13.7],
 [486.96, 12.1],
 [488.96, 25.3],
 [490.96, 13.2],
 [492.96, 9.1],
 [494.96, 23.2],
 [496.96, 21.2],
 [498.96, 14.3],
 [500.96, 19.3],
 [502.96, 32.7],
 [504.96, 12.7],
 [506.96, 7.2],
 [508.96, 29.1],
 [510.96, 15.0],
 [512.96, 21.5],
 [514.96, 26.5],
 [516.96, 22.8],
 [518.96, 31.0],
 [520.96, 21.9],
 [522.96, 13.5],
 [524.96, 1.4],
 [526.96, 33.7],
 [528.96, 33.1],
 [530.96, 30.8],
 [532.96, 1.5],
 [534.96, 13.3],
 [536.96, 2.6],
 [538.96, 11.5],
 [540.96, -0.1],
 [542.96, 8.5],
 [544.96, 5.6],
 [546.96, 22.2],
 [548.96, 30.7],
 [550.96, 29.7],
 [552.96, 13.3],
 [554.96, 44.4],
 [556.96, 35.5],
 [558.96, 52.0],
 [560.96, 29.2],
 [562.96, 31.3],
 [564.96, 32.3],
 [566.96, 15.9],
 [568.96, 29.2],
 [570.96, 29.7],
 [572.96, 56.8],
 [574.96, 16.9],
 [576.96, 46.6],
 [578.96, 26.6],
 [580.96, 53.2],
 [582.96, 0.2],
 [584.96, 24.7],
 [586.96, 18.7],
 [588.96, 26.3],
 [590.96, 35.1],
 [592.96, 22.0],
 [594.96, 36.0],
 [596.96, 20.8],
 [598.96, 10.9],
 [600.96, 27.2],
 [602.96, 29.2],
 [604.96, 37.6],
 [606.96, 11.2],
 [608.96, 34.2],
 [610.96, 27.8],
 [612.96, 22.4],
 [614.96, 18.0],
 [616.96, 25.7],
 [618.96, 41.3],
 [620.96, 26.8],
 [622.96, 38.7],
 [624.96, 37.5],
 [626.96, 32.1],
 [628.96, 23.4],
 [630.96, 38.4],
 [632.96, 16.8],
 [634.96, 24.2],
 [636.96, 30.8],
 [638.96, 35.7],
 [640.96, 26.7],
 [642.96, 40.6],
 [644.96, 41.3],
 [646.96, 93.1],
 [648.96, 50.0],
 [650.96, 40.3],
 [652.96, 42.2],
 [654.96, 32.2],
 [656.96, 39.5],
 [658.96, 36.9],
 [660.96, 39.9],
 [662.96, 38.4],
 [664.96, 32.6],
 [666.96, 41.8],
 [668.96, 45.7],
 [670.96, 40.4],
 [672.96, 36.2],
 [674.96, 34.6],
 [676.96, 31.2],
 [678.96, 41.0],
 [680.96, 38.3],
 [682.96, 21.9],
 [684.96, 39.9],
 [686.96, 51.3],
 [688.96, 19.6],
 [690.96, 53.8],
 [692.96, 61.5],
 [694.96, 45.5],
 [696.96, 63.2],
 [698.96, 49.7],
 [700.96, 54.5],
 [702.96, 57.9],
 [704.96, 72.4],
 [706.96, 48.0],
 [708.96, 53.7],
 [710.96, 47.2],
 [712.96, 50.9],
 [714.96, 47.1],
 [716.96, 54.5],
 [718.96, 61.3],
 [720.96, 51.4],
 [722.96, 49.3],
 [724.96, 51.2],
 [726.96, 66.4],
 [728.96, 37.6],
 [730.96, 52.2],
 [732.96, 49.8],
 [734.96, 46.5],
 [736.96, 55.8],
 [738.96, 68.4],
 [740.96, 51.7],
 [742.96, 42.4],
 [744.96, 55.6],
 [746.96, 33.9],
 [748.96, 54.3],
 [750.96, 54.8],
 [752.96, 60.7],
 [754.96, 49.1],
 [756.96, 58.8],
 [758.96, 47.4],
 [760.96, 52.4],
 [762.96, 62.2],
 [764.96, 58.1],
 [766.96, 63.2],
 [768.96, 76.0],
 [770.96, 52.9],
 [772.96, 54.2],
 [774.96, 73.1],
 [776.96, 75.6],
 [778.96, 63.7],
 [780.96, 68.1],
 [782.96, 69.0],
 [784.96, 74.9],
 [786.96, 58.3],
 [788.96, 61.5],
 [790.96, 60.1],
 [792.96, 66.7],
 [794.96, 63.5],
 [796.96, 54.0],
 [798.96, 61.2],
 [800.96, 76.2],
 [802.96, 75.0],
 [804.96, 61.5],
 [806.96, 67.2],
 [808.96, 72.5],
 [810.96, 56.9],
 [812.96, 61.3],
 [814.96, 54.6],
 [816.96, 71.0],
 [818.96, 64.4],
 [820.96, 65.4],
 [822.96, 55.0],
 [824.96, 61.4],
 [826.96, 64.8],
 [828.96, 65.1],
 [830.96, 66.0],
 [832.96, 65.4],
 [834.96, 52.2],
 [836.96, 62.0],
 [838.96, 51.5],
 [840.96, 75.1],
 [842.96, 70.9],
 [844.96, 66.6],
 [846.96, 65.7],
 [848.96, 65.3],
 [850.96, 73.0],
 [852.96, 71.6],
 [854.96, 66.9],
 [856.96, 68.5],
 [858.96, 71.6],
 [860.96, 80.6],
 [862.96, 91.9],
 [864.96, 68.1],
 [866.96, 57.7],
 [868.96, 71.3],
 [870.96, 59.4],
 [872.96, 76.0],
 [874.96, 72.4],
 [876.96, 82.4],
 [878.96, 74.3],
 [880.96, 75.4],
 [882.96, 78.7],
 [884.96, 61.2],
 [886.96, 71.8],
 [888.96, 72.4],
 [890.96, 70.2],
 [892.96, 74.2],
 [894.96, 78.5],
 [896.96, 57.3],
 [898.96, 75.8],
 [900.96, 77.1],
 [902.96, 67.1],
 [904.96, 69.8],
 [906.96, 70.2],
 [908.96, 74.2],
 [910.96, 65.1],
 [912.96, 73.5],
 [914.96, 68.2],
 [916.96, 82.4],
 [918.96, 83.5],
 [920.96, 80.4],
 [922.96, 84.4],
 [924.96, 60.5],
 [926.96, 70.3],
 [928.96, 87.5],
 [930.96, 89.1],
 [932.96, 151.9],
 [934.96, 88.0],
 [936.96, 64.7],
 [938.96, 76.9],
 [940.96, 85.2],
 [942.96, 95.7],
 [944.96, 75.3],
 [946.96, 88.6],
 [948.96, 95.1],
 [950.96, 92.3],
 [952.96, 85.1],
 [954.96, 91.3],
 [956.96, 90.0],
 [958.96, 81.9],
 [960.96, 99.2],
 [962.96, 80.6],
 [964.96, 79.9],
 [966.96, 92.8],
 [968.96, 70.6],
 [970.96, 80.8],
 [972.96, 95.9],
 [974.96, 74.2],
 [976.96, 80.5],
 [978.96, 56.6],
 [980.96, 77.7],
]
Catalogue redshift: 0.73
